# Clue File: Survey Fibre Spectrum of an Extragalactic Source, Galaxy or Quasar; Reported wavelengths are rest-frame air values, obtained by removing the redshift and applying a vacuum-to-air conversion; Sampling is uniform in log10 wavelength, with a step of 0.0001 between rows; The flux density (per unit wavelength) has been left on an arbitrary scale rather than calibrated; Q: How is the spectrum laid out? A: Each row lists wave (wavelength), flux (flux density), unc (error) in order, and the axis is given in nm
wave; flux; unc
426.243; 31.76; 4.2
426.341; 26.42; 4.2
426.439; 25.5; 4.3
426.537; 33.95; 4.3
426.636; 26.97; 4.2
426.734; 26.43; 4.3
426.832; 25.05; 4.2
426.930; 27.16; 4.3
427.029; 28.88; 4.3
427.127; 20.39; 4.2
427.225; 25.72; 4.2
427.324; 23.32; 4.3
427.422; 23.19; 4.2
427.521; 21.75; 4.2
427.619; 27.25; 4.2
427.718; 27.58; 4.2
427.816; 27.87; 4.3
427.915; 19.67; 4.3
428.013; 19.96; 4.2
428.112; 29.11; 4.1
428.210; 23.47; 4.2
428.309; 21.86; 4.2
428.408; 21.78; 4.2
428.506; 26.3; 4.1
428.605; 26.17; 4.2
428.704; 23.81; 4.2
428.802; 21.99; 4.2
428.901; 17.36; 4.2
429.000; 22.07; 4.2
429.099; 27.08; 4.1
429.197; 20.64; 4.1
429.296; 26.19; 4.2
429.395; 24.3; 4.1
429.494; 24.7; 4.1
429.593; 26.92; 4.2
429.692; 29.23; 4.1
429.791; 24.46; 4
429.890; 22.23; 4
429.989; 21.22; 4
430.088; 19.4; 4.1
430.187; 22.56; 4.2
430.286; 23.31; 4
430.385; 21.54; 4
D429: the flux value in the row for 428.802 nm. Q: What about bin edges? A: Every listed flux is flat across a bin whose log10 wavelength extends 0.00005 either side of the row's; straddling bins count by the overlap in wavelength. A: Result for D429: 21.99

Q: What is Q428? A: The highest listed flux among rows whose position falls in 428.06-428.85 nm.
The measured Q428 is 29.11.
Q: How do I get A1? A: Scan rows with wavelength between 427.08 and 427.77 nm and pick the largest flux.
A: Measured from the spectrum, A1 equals 27.58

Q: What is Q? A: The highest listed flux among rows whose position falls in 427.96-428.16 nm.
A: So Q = 29.11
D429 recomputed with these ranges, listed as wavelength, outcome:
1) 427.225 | 25.72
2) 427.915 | 19.67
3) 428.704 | 23.81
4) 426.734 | 26.43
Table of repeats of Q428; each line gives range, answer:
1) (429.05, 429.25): 27.08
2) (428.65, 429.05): 23.81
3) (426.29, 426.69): 33.95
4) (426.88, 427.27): 28.88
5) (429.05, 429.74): 29.23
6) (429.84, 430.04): 22.23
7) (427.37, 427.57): 23.19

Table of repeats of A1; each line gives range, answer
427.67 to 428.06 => 27.87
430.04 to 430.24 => 22.56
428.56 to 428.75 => 26.17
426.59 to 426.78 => 26.97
